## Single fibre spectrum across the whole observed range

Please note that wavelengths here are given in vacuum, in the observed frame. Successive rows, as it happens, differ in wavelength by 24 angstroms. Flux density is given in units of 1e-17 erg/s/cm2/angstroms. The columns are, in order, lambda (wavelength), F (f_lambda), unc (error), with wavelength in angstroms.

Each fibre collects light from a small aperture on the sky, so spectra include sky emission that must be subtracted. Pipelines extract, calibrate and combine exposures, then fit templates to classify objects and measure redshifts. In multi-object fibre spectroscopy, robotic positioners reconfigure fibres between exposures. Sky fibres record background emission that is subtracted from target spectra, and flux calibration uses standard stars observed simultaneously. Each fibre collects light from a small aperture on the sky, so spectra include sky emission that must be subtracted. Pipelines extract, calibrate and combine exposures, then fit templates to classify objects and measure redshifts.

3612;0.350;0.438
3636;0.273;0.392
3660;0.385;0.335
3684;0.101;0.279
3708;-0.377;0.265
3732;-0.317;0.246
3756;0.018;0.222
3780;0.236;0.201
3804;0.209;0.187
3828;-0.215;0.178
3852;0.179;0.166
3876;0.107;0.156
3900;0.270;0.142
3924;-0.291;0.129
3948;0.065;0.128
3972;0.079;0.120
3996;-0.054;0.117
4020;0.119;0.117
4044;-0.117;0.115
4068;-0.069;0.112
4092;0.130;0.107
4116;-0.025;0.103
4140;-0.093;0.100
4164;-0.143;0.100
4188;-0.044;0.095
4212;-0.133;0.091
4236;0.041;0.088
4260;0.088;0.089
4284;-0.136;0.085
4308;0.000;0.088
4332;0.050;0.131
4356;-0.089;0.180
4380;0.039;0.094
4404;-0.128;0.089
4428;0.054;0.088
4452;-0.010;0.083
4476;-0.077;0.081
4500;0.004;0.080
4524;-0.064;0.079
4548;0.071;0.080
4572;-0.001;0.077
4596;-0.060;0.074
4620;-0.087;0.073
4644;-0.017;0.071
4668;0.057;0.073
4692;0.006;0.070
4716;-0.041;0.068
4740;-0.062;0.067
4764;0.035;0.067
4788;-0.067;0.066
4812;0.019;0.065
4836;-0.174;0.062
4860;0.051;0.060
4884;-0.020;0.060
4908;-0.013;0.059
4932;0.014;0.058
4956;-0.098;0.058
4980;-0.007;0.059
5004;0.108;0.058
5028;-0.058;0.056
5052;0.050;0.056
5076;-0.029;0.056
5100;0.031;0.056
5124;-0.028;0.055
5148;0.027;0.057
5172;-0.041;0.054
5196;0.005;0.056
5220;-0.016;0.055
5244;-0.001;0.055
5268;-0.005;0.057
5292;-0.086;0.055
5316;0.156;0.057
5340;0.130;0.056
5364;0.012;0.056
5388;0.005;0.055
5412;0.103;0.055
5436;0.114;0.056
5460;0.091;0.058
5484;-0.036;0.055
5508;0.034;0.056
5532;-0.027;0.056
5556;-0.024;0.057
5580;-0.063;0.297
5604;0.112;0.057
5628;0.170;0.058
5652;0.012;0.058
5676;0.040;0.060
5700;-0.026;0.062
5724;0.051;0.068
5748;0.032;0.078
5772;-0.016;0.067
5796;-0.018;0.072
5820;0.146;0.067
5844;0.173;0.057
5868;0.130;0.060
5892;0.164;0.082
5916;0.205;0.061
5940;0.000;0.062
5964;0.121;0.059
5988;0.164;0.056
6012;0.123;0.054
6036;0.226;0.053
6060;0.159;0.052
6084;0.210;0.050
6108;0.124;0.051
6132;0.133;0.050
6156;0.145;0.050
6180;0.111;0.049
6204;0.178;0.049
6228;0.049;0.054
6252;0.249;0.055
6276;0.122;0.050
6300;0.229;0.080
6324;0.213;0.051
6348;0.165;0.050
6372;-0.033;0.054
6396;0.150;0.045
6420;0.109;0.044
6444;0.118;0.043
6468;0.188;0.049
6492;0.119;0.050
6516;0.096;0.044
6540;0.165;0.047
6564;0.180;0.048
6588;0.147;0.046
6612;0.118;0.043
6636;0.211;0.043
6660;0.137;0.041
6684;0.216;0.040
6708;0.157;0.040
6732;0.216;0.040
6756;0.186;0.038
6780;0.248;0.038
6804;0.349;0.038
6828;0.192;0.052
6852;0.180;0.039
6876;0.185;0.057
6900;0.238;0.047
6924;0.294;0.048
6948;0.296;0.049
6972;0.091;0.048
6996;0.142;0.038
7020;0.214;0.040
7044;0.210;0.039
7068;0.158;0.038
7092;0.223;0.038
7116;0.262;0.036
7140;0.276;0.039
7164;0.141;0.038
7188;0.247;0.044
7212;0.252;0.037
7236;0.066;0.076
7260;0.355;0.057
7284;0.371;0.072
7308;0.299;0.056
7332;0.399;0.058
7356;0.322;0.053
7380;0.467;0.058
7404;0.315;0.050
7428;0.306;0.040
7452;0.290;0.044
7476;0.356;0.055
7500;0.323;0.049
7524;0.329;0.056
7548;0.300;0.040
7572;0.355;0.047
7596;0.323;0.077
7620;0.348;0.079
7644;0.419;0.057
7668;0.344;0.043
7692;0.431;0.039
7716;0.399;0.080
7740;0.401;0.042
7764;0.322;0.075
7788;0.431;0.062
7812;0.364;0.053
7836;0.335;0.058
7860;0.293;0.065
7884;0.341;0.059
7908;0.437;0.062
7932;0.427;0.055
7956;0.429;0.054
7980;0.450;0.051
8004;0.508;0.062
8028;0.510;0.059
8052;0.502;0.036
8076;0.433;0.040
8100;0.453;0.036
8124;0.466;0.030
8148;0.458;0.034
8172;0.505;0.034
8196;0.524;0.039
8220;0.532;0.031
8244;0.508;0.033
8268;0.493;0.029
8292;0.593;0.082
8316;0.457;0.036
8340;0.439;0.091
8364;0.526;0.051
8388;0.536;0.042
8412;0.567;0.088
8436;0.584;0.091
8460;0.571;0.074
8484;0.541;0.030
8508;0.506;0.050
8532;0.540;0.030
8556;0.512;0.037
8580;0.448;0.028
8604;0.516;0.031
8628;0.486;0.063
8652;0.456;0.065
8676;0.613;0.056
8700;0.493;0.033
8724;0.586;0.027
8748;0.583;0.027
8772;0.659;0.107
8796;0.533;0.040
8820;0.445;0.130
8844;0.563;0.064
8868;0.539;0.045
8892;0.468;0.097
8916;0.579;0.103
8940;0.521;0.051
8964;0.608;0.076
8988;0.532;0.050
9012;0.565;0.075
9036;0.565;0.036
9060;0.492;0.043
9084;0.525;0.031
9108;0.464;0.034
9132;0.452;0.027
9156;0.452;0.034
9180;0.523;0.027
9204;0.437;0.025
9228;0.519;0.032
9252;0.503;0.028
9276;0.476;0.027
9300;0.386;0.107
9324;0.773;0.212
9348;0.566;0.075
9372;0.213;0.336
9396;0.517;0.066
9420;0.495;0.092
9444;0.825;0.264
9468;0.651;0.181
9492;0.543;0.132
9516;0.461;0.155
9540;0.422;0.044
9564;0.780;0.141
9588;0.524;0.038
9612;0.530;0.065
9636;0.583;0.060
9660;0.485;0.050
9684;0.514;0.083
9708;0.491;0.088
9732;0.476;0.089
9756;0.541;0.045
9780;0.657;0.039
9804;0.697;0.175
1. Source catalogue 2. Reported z 0.82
